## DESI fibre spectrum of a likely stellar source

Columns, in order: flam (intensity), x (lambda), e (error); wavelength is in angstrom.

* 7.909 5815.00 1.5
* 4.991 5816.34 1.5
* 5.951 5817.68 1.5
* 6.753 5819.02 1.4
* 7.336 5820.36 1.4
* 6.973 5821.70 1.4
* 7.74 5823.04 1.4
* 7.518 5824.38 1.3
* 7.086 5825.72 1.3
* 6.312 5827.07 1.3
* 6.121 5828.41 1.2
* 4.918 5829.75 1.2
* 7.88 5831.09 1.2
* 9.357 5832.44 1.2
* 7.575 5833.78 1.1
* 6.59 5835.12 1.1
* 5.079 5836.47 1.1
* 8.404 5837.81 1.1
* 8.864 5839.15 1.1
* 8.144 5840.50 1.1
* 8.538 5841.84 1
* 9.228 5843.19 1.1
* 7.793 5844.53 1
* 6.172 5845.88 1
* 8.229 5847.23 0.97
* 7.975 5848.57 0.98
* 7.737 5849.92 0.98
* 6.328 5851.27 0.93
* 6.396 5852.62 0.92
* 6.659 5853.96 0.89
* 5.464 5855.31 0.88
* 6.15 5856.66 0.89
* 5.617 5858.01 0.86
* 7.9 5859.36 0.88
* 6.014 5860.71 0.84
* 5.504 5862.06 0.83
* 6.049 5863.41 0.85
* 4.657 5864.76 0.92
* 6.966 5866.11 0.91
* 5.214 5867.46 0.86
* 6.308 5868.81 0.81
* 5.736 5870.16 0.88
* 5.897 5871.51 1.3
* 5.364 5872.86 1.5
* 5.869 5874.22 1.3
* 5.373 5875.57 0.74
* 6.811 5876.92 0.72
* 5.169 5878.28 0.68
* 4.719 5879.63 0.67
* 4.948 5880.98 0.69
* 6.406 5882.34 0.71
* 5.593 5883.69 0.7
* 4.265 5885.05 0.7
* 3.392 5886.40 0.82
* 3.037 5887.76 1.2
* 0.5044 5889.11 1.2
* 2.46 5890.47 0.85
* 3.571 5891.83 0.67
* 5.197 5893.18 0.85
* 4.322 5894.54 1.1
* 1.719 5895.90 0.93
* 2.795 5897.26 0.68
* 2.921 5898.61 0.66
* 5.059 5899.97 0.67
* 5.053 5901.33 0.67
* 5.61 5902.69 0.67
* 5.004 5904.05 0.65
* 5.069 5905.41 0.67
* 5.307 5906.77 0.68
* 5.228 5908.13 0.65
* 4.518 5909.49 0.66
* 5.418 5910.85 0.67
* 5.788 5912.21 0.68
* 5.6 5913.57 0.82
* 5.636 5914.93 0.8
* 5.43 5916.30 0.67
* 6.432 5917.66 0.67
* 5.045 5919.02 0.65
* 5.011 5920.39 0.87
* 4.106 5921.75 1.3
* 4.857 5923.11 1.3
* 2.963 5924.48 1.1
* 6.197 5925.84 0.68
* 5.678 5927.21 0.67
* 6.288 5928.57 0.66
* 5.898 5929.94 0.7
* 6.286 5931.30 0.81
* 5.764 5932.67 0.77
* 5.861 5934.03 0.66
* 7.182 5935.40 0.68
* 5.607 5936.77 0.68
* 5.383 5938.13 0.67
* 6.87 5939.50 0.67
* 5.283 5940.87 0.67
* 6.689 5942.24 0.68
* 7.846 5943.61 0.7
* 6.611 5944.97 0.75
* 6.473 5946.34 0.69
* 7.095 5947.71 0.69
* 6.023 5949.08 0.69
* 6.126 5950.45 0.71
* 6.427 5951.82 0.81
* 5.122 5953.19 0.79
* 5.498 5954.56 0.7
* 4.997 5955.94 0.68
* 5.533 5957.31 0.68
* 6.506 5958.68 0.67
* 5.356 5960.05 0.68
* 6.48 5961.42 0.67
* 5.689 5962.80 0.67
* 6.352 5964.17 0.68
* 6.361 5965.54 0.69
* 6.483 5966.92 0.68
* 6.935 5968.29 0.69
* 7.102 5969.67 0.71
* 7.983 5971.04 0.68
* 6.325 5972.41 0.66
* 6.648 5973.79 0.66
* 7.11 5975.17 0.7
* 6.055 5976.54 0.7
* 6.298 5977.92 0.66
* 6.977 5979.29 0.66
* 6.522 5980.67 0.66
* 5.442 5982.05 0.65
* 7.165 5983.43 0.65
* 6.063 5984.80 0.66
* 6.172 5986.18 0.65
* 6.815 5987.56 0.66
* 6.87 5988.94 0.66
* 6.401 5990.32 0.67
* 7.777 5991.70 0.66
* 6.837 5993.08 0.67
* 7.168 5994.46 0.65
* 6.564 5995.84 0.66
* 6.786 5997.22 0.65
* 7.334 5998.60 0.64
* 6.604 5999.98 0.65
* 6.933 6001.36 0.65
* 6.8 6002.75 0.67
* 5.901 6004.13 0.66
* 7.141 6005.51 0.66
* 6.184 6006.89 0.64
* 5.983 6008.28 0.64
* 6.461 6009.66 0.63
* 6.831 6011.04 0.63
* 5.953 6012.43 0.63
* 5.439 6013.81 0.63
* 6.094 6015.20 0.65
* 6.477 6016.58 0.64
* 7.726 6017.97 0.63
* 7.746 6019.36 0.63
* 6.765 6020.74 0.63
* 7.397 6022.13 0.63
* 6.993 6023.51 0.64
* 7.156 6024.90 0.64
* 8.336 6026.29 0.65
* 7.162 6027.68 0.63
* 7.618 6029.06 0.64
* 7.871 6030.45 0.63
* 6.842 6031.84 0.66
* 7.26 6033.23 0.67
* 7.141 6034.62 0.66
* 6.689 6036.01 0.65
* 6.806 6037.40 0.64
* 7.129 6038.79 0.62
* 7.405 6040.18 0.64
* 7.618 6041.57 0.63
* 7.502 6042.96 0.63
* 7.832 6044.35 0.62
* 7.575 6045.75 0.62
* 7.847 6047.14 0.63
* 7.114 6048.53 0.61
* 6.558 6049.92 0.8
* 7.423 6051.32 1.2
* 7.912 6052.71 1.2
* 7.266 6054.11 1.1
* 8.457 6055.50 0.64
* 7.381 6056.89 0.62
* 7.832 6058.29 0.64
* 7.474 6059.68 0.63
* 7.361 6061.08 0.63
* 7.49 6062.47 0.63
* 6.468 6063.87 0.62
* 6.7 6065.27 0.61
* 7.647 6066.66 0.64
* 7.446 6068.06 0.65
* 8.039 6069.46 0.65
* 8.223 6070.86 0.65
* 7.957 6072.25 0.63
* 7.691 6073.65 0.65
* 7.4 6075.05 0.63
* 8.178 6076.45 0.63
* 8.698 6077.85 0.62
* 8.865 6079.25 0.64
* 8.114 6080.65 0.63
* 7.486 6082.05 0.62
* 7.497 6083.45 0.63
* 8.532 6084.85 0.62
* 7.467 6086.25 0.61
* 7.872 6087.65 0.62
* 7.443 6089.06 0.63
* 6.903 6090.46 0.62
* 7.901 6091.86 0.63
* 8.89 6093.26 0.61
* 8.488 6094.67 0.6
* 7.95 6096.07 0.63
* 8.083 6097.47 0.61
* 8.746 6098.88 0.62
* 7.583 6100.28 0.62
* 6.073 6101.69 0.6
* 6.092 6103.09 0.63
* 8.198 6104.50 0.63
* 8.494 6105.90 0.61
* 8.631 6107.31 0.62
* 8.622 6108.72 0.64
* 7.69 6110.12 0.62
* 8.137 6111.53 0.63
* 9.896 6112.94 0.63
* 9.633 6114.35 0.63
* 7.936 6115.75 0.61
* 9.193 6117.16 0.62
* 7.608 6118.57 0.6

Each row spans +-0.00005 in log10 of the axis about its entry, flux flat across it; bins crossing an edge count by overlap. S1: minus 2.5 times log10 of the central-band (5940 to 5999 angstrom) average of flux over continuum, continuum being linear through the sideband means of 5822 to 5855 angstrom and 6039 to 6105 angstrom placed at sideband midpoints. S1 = 0.16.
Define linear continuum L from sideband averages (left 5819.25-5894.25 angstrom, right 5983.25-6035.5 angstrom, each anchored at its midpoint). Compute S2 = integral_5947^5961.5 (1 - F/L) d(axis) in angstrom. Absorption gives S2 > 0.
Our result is 1.6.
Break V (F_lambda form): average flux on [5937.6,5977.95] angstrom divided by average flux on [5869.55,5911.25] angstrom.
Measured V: 1.38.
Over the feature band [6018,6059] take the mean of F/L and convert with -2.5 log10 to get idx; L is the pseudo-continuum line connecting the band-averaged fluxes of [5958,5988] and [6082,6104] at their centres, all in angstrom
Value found -0.04 mag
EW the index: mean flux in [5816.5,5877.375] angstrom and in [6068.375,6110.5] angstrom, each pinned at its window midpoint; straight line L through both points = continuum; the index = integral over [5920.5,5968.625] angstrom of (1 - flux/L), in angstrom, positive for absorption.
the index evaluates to 8.5 angstrom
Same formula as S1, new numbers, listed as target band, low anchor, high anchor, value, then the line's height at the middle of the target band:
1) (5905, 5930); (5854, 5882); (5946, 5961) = 0.12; 5.87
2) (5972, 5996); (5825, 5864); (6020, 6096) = 0.12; 7.39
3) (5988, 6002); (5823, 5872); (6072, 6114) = 0.09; 7.54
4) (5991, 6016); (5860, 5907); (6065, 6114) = 0.00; 6.64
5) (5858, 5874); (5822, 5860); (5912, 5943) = 0.14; 6.75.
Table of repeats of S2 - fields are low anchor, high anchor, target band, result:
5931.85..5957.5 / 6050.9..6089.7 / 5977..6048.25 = 0.9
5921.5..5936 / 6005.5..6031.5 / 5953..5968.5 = 0.3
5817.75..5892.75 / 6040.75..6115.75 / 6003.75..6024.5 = 2.1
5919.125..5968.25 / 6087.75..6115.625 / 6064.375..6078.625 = -0.2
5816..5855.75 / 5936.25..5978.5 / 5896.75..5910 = 4.0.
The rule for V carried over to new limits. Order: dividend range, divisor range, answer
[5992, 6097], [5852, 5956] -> 1.37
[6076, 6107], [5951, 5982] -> 1.26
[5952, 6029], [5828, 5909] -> 1.14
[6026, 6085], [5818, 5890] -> 1.19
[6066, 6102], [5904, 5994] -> 1.31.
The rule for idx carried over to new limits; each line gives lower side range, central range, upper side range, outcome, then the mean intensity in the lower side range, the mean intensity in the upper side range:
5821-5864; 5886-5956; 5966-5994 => 0.31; 7.07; 6.7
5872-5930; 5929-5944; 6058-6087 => -0.15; 4.77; 7.74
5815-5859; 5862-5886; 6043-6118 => 0.28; 7.08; 7.85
